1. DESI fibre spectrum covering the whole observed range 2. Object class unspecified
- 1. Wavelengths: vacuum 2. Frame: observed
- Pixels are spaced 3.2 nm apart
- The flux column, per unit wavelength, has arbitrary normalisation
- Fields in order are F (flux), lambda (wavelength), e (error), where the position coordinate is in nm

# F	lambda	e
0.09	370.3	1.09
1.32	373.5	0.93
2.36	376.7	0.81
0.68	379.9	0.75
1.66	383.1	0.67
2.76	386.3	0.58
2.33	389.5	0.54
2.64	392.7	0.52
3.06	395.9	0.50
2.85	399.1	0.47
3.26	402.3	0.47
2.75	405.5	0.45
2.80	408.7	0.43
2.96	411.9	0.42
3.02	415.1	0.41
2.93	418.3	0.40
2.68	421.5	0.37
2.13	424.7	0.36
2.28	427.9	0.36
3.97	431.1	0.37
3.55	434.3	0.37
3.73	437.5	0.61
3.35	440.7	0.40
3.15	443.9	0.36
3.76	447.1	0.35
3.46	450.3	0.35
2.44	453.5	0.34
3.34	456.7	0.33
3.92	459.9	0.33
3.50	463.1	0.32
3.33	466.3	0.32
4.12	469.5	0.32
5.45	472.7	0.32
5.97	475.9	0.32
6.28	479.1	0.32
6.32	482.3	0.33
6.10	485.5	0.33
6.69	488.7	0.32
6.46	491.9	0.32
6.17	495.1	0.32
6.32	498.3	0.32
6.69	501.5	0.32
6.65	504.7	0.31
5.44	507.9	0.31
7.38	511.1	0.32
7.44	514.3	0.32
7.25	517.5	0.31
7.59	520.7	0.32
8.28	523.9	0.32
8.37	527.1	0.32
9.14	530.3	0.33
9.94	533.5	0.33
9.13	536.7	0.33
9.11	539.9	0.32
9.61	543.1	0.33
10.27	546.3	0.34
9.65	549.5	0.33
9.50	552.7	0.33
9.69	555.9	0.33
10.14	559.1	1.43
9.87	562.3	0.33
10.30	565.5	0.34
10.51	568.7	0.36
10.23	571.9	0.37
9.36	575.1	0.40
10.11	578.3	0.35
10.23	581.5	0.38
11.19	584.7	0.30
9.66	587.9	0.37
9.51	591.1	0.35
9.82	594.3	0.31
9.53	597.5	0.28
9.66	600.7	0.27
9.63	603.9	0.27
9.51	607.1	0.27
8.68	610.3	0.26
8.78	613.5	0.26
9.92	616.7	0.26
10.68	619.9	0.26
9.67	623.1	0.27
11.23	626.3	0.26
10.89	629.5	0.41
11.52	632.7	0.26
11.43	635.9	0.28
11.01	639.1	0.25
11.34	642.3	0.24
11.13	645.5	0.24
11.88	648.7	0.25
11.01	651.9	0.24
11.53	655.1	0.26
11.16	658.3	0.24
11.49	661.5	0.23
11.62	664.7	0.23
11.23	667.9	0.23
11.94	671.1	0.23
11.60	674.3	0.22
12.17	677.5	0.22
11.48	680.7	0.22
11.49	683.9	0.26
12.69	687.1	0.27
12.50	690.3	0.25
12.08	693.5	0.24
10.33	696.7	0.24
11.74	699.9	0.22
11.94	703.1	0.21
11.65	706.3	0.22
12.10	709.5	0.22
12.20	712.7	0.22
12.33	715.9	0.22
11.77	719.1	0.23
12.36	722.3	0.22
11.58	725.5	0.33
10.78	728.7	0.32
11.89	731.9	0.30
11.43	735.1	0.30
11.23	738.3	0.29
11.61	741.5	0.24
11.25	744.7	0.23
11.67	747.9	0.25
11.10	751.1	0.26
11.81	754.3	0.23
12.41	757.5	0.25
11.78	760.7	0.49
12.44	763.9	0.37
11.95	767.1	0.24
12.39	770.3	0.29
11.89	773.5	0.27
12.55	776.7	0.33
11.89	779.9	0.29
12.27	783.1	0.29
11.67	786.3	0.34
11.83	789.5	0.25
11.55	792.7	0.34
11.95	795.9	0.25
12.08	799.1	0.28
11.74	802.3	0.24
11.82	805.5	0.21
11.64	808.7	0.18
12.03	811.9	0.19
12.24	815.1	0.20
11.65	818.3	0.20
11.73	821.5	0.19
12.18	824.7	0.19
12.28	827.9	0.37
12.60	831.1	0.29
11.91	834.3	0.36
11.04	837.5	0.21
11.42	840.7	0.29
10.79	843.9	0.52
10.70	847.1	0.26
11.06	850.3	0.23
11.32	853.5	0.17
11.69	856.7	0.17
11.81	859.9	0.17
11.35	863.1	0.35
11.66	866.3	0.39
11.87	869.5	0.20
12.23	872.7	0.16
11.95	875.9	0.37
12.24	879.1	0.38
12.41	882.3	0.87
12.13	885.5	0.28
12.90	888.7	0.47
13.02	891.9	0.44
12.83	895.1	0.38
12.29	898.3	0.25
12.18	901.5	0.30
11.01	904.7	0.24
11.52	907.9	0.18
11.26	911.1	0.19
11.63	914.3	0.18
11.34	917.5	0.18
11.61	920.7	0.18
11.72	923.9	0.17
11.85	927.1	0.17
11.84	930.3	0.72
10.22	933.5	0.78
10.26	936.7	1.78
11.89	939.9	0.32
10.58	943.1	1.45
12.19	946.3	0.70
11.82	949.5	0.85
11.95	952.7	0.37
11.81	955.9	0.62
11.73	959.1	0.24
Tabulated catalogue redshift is 0.18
